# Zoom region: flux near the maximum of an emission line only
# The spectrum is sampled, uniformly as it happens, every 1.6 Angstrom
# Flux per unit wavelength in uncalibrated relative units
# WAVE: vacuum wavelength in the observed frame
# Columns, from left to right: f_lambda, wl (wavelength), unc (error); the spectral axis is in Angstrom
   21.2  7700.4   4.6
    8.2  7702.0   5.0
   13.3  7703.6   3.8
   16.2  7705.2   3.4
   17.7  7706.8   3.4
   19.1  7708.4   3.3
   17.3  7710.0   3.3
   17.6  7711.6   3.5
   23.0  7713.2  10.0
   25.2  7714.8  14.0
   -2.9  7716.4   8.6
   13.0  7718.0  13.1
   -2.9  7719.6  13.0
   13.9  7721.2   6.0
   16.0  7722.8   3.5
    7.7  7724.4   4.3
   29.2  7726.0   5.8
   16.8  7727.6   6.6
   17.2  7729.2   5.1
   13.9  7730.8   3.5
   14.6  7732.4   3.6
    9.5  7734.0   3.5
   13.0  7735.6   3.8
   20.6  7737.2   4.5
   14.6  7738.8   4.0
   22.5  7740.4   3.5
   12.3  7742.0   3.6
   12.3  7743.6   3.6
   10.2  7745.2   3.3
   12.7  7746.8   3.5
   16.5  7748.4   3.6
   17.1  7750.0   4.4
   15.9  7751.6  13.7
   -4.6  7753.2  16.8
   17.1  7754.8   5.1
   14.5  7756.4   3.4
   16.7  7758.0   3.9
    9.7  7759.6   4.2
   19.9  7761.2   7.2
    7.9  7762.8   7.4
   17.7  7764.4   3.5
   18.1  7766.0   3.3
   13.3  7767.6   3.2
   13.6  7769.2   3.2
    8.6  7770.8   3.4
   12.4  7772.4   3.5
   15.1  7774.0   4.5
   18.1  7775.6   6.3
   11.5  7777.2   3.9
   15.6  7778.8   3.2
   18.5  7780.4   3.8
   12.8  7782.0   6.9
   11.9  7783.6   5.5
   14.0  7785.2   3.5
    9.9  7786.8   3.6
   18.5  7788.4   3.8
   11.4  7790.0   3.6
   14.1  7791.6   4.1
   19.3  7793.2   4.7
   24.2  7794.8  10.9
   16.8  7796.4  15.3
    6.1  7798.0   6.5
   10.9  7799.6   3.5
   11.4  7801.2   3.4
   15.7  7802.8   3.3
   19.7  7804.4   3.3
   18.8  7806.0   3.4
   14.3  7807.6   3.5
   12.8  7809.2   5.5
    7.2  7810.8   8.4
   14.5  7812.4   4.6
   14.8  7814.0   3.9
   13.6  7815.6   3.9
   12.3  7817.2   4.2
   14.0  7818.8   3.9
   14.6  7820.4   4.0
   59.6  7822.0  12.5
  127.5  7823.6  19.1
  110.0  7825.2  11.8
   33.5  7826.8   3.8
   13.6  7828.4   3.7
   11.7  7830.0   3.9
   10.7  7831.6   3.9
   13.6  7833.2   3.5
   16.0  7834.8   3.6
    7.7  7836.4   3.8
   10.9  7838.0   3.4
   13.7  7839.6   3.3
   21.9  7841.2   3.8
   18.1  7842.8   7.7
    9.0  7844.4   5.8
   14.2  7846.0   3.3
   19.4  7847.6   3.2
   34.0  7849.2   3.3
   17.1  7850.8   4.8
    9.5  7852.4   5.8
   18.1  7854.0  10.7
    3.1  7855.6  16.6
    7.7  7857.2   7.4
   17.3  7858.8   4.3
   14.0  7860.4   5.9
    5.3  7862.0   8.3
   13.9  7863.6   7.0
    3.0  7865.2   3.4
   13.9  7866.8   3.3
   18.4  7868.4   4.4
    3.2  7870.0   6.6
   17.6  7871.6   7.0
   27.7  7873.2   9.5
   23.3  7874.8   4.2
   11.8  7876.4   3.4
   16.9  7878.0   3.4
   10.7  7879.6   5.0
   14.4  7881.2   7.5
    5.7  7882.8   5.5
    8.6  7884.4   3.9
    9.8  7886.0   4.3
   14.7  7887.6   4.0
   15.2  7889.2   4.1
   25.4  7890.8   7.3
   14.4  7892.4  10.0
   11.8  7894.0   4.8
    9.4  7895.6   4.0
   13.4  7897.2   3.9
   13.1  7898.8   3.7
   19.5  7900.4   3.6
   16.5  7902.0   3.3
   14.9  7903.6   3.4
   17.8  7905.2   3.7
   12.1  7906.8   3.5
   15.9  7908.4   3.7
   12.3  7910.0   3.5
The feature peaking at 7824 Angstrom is Halpha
